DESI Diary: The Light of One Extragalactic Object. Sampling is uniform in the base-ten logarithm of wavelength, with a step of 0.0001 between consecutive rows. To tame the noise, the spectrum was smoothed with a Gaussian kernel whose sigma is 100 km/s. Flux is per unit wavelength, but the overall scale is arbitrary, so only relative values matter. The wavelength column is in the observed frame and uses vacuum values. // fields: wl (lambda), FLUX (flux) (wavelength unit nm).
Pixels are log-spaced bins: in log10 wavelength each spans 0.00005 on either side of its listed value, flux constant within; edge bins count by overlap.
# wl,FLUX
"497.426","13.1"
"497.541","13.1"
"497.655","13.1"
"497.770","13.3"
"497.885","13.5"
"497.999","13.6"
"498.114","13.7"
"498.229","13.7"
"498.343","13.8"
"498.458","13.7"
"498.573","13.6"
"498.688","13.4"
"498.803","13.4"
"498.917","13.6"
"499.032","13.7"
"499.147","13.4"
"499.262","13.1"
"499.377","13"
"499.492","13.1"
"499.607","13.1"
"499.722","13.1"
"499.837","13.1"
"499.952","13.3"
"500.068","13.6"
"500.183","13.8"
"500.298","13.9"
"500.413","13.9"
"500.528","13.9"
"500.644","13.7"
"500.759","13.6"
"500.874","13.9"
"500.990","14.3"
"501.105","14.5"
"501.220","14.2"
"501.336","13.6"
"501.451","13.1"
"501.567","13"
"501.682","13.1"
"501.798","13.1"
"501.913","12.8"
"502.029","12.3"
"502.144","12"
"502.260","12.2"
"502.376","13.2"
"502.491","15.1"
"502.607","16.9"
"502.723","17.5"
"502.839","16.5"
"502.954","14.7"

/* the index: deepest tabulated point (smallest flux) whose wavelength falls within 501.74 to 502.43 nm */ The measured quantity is 12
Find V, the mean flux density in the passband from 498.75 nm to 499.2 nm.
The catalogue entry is 13.5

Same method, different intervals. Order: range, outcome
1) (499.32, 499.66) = 13.1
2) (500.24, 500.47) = 13.9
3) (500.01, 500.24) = 13.7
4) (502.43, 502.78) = 16.5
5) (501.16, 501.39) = 13.9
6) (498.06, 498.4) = 13.8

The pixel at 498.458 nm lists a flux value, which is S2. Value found 13.7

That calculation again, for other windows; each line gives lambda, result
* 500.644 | 13.7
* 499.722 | 13.1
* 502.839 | 16.5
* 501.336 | 13.6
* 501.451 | 13.1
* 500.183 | 13.8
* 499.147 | 13.4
